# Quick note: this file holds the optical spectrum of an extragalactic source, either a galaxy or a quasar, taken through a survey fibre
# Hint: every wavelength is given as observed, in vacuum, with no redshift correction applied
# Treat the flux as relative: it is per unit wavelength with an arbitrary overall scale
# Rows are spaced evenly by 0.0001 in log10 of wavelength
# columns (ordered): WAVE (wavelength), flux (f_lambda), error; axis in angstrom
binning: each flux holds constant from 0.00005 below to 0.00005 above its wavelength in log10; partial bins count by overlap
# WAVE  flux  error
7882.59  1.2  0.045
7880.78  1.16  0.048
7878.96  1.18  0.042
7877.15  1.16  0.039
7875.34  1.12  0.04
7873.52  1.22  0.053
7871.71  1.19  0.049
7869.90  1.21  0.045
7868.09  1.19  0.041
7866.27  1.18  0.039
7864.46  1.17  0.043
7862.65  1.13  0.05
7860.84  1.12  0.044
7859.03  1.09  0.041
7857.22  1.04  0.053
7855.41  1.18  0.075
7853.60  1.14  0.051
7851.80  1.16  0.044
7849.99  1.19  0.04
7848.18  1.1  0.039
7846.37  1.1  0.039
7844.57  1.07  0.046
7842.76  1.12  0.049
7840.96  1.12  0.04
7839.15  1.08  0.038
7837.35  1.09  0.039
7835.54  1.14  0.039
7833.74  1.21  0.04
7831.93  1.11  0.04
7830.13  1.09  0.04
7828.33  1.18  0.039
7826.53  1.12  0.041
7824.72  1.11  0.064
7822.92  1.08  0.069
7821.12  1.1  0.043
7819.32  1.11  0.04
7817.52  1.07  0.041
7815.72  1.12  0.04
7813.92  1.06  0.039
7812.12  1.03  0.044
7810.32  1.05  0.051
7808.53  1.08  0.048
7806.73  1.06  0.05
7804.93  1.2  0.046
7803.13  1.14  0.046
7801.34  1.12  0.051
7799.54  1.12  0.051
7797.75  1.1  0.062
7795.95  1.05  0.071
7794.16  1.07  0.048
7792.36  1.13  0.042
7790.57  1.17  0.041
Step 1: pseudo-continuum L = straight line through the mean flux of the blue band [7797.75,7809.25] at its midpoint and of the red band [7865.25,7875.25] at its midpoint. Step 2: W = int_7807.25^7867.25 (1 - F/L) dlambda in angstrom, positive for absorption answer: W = 2.19 angstrom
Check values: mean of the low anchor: 1.12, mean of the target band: 1.11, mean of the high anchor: 1.19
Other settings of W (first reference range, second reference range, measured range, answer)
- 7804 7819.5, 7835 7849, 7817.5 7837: -0.49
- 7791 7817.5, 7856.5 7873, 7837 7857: 0.23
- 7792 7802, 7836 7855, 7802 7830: 0.11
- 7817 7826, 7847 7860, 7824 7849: -0.15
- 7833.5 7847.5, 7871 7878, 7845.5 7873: -0.05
